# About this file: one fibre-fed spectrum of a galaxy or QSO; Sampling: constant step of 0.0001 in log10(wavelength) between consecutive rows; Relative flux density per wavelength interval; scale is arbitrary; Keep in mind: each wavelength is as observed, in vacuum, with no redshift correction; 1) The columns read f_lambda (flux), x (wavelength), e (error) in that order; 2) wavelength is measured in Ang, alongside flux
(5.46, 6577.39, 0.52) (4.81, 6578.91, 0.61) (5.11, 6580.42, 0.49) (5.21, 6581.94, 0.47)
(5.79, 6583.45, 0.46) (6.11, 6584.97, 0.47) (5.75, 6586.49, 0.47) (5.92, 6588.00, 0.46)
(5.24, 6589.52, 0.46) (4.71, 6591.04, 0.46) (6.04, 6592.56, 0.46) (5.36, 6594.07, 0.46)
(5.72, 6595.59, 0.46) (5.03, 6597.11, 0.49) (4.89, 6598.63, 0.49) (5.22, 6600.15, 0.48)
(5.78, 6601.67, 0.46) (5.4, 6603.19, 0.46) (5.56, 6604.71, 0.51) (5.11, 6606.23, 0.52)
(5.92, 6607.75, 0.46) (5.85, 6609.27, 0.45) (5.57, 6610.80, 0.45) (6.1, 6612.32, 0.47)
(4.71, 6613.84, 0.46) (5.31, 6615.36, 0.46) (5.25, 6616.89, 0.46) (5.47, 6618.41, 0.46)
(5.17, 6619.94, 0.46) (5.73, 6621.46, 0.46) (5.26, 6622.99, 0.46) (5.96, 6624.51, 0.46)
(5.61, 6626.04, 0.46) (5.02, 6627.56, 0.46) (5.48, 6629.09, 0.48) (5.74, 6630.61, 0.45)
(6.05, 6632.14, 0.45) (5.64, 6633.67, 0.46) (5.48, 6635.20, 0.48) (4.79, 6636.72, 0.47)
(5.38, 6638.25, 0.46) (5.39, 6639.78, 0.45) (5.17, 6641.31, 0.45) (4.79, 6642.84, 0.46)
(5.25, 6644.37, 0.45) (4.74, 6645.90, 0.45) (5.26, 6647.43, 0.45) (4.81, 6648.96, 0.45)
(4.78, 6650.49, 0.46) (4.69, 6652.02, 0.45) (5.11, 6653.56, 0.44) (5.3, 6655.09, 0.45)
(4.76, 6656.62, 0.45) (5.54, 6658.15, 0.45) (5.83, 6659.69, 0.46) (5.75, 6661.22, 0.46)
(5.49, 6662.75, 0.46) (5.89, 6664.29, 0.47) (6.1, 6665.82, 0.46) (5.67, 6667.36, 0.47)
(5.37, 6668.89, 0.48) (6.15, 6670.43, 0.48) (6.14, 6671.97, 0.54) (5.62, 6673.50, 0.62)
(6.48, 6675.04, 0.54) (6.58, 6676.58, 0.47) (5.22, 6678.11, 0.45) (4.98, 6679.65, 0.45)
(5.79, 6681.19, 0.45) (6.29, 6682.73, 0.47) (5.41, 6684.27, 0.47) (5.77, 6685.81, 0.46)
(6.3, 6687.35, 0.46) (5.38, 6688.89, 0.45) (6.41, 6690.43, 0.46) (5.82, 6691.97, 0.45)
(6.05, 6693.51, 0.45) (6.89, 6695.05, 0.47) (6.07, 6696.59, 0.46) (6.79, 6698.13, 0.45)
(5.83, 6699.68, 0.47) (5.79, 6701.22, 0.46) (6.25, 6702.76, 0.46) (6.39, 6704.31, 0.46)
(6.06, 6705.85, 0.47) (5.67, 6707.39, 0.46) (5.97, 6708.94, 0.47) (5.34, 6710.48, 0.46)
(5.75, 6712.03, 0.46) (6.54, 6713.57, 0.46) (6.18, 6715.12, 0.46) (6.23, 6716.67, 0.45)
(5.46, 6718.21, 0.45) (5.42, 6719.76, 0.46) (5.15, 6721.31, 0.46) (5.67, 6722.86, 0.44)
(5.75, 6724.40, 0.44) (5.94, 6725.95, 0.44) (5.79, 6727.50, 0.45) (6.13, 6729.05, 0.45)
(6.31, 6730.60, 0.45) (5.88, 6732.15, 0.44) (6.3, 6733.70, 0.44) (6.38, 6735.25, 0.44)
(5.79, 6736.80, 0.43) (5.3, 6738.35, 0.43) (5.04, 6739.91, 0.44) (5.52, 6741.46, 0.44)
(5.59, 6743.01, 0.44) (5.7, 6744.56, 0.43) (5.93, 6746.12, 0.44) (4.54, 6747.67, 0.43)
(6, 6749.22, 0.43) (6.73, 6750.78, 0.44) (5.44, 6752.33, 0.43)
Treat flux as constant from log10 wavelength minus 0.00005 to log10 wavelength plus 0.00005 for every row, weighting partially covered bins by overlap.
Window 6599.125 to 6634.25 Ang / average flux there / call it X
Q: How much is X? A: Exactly 5.51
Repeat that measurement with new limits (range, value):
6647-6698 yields 5.71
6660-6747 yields 5.88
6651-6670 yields 5.46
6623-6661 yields 5.28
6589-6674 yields 5.41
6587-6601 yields 5.36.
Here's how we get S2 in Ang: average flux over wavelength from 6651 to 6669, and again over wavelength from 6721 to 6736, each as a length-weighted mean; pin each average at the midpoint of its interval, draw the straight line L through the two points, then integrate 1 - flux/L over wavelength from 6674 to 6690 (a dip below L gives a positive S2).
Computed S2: -0.6 Ang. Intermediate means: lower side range 5.45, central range 5.83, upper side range 5.95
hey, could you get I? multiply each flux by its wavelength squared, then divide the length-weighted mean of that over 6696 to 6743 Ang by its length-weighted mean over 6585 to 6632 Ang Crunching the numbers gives 1.11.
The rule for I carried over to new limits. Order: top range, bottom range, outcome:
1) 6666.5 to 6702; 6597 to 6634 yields 1.11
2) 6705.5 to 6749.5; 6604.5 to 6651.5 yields 1.11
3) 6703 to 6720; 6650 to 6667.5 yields 1.11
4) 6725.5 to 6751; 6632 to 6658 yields 1.16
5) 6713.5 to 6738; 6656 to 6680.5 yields 1.05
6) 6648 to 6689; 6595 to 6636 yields 1.04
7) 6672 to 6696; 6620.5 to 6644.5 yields 1.11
